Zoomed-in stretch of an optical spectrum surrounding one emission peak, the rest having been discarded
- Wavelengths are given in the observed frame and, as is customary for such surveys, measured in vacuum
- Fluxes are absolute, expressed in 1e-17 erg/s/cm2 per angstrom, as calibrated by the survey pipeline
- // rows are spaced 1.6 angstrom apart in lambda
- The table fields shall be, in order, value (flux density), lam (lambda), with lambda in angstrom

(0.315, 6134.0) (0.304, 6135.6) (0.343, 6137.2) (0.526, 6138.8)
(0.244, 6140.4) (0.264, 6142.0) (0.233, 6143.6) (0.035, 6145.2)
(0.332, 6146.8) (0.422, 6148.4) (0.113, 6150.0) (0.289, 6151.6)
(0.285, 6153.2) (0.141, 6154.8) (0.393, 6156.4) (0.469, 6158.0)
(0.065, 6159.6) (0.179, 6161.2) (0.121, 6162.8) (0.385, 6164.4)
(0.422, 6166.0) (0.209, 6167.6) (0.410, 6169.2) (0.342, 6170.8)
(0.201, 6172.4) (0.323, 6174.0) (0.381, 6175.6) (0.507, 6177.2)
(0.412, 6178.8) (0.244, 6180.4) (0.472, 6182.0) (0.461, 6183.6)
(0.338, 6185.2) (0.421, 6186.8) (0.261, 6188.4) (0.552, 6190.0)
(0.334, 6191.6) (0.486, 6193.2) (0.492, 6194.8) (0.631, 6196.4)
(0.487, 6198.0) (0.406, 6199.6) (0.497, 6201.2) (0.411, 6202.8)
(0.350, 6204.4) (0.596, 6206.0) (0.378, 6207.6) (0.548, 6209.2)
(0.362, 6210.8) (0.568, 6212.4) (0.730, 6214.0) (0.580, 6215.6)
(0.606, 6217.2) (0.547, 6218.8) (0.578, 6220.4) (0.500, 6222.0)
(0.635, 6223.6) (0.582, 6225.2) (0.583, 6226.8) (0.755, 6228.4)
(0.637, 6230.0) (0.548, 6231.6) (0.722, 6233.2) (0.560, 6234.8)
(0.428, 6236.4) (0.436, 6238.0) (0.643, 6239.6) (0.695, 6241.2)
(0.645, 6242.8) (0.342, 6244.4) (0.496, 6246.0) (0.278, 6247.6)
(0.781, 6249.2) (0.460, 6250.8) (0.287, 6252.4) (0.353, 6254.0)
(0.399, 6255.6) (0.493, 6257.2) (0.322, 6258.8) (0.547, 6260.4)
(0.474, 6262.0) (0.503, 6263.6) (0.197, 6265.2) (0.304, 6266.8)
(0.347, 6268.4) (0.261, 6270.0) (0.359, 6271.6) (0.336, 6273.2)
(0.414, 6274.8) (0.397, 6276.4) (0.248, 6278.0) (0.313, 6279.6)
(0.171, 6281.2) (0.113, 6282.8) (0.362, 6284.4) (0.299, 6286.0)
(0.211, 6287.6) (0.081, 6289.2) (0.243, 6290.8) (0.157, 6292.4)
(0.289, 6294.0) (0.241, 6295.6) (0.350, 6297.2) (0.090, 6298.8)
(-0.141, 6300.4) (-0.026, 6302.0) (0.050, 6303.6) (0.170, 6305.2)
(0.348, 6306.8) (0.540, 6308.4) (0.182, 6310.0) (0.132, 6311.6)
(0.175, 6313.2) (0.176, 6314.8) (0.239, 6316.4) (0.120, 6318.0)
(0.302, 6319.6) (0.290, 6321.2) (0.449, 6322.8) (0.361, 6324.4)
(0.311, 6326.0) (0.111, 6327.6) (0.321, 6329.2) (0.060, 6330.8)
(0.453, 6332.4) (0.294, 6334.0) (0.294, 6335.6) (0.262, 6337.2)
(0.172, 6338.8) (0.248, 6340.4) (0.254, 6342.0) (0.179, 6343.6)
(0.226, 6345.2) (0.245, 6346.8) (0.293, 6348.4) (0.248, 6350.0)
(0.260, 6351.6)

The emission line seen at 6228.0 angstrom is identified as C IV 1549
